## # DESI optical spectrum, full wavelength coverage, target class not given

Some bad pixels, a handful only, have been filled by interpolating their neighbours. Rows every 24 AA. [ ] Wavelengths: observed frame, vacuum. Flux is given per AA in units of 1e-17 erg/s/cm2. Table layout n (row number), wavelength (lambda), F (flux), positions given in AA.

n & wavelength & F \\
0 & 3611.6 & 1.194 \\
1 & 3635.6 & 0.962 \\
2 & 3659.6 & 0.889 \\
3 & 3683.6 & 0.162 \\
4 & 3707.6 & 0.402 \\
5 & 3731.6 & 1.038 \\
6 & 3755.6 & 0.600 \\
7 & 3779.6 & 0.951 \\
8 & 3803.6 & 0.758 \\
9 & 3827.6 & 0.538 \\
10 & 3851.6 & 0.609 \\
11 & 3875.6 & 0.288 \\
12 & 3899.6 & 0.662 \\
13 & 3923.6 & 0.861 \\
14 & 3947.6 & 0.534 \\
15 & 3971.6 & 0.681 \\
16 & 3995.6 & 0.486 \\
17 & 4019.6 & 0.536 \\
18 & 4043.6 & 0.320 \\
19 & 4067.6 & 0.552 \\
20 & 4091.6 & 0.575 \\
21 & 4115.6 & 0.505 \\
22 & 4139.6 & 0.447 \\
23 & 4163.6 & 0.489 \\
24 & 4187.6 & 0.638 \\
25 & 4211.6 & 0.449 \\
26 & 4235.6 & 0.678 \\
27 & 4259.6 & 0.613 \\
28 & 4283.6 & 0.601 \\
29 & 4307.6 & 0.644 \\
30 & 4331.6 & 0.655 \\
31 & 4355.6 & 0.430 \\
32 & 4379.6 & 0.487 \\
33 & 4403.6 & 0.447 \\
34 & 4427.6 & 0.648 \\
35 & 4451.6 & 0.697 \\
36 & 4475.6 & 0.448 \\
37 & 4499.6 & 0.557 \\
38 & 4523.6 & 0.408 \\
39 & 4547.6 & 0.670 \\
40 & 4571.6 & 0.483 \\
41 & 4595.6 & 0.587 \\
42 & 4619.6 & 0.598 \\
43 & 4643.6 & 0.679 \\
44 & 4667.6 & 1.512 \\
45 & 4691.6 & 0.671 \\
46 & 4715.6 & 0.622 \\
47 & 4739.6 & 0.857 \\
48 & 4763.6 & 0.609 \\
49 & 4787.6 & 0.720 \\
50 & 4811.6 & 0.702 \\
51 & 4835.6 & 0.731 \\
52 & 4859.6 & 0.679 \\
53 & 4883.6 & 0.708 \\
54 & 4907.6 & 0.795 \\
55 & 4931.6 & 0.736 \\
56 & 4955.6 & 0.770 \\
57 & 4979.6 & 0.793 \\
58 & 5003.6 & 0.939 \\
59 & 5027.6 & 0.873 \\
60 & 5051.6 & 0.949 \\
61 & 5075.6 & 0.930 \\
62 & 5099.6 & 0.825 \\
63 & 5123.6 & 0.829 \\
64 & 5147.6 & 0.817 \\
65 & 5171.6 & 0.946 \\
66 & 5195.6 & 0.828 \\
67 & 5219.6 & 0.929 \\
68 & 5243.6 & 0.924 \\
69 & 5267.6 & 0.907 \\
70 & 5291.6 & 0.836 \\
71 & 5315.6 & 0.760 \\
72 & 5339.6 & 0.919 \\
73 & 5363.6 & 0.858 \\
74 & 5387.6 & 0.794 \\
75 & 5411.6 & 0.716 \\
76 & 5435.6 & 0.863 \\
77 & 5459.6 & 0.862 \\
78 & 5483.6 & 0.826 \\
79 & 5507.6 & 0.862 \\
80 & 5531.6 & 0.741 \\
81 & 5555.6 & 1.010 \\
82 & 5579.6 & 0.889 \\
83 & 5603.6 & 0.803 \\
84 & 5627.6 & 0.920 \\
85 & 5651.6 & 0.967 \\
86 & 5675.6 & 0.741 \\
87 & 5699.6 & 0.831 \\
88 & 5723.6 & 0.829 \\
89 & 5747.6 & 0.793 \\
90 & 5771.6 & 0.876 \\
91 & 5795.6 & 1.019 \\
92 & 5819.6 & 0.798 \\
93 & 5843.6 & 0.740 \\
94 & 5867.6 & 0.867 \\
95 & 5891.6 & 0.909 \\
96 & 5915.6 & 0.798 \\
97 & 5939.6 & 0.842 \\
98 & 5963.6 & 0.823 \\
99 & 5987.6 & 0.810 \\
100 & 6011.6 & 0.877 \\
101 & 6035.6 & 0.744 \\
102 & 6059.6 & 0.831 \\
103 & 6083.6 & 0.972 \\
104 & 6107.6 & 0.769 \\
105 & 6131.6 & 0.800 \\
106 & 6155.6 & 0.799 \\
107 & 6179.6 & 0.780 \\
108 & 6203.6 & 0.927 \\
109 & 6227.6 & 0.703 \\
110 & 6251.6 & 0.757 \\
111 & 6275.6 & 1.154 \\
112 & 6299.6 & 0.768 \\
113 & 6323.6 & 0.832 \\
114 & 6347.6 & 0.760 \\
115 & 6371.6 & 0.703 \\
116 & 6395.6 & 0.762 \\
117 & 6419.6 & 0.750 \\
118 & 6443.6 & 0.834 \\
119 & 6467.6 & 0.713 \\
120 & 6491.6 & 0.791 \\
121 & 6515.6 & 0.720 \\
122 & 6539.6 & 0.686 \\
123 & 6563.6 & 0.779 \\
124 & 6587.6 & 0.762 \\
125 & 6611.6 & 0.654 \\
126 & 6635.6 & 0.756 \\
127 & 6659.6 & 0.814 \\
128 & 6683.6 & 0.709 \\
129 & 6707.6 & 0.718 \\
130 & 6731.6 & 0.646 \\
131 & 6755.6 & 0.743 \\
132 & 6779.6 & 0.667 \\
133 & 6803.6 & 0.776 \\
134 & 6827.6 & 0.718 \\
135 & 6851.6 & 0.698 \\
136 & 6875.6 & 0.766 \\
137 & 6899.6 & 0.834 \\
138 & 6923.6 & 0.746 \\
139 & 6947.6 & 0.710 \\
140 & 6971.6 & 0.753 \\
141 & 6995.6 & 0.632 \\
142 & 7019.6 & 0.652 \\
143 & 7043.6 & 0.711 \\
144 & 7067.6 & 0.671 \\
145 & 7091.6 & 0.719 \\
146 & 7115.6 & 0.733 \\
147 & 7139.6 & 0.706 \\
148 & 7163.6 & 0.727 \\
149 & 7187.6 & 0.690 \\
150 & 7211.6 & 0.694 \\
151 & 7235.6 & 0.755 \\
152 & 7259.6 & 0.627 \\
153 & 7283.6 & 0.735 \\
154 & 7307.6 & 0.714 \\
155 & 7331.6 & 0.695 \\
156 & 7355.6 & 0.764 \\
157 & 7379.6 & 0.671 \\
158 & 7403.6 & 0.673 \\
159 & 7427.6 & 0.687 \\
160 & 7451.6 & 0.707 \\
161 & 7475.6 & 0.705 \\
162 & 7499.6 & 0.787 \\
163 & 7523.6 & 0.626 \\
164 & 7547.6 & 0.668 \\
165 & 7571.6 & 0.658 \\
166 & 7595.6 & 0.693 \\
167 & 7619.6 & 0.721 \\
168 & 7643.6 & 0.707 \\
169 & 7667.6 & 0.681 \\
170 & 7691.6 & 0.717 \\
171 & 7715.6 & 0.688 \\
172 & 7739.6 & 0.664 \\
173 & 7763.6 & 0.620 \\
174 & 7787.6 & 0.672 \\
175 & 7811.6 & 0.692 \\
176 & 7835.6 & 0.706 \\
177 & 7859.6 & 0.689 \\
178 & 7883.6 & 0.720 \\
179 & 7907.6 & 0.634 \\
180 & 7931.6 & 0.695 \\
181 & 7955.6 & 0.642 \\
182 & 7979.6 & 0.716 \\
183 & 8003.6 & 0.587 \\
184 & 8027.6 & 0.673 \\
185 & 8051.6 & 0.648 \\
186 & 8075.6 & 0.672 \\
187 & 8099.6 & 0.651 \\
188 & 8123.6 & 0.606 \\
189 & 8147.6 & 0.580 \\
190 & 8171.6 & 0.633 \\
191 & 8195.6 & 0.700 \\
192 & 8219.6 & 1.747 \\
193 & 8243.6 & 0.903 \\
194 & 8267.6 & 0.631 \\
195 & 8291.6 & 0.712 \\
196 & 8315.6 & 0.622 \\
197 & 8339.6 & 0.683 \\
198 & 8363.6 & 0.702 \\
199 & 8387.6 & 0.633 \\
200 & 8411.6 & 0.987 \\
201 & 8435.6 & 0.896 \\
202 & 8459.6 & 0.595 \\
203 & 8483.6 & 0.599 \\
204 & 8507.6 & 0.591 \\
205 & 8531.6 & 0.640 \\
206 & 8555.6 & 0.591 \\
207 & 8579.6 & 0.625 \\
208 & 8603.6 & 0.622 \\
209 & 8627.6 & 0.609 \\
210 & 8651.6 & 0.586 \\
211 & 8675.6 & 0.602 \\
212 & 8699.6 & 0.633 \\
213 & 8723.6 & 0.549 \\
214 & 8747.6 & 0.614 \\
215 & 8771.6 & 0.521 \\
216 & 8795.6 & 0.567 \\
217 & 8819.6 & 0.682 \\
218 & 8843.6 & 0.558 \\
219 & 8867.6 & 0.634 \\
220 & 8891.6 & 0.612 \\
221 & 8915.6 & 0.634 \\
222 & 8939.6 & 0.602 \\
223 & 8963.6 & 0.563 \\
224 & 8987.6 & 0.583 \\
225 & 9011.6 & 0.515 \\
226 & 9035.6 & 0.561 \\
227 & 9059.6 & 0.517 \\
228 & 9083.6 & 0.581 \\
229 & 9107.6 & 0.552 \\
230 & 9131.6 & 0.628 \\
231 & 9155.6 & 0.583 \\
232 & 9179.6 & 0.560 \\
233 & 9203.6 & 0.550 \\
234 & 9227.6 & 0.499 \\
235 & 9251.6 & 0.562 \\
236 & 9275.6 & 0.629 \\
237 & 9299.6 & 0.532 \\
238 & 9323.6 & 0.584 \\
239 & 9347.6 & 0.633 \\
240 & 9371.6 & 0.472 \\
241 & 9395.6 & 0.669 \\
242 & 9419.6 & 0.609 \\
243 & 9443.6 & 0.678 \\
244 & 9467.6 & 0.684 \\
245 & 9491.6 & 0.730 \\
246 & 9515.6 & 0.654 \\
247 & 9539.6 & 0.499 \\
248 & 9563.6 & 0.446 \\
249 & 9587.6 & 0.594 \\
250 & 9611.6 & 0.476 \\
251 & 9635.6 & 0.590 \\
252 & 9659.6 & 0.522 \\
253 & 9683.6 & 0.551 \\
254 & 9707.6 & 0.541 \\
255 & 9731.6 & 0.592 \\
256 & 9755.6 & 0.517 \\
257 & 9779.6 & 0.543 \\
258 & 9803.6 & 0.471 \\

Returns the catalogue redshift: 0.252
